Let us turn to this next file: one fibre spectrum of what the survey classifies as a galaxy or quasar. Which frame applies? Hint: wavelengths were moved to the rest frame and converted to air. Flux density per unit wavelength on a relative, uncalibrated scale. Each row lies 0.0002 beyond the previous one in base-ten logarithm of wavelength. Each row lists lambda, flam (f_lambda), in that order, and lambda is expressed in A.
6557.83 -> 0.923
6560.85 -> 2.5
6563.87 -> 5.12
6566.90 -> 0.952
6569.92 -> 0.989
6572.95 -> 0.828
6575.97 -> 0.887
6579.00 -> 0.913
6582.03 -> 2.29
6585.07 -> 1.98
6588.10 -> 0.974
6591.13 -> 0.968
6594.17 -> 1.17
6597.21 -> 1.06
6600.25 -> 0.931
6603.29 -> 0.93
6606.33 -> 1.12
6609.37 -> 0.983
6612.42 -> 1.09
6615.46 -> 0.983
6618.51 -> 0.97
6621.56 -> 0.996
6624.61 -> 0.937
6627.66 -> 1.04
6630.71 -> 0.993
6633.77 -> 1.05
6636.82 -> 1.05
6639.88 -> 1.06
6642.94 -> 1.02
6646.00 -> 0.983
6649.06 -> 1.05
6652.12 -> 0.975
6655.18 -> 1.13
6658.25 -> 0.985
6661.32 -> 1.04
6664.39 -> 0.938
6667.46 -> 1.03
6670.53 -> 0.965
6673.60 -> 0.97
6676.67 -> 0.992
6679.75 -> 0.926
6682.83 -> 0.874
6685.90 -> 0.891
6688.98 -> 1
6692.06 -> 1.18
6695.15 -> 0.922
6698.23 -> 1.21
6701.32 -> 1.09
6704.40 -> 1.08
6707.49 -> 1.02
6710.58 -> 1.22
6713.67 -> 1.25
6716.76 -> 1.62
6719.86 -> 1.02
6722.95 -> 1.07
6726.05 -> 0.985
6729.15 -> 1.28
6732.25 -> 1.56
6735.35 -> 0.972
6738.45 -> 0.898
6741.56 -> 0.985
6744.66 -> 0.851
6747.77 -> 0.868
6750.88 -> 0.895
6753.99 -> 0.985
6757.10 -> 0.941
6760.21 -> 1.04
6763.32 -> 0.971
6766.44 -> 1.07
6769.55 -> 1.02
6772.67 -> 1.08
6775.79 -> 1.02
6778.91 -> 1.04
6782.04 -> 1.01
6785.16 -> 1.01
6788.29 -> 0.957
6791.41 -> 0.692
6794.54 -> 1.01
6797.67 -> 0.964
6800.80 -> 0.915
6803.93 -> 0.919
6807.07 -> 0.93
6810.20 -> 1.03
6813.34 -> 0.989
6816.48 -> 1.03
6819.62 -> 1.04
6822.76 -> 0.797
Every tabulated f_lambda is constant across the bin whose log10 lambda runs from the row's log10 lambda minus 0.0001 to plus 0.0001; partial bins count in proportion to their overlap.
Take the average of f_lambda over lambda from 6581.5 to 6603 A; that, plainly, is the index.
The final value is 1.27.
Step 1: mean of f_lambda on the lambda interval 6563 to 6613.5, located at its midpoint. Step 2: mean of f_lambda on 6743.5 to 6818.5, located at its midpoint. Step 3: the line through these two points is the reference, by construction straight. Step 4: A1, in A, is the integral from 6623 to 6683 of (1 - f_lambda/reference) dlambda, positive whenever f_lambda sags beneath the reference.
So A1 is 9.9 A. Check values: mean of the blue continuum 1.32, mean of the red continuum 0.969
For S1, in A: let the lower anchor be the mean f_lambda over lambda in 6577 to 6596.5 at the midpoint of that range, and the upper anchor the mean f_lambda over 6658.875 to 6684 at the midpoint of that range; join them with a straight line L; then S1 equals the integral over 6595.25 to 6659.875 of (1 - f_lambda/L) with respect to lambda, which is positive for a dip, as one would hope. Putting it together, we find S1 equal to 8.1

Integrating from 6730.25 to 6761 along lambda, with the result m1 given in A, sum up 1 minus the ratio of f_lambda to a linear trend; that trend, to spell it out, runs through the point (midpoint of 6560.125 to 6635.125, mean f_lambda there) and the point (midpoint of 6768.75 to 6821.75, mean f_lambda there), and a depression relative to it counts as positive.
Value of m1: 1.6 A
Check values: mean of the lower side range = 1.29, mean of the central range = 1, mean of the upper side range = 0.977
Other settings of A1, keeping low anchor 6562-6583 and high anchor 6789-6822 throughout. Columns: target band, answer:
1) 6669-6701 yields 8.2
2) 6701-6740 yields 2.1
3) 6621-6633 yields 4.2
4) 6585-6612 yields 9.1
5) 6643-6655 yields 3.6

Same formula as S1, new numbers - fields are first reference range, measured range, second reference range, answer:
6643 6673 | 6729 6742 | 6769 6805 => -2.0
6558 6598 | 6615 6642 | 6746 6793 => 7.7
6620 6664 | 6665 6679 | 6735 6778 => 0.3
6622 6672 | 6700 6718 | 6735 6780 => -3.9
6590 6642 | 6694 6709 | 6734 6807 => -1.2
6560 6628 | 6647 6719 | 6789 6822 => 6.4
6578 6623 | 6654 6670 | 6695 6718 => 2.1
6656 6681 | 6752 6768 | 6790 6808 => -1.2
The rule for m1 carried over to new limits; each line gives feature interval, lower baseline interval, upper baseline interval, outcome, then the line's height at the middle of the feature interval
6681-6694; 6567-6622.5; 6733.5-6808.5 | 0.63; 1.03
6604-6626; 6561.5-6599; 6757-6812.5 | 6.55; 1.44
